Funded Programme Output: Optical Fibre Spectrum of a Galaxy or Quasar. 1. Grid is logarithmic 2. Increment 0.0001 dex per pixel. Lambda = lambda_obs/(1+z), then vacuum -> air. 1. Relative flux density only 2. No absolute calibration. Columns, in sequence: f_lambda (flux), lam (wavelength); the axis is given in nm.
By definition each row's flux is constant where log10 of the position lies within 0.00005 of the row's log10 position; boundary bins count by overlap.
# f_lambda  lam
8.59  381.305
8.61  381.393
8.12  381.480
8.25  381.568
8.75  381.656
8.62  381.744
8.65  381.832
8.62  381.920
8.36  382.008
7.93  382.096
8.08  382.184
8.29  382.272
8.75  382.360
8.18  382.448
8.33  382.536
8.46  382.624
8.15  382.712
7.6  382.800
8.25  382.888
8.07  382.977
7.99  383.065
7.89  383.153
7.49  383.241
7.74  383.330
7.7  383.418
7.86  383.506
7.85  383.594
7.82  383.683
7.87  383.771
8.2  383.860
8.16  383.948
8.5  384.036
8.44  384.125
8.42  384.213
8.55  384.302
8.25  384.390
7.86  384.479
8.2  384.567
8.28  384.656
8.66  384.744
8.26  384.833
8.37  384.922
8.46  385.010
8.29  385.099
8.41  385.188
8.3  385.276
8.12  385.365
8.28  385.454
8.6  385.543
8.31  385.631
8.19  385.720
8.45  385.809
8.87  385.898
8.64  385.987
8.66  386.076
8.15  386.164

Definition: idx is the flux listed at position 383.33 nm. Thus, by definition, 7.74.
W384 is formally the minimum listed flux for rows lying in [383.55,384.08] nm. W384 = 7.82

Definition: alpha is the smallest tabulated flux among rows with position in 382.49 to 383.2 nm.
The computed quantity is 7.6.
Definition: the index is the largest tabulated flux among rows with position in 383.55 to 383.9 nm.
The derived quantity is 8.2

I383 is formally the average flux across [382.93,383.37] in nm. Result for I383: 7.82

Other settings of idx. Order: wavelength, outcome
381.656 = 8.75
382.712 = 8.15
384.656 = 8.28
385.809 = 8.45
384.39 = 8.25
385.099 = 8.29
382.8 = 7.6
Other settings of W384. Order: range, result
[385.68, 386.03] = 8.19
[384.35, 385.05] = 7.86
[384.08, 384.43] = 8.25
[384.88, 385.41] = 8.12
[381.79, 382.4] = 7.93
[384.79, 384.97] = 8.26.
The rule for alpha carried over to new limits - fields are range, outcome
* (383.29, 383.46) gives 7.7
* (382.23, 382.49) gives 8.18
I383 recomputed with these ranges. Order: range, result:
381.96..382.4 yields 8.28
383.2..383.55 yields 7.7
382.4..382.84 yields 8.16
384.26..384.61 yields 8.23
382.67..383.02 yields 8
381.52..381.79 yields 8.52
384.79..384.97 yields 8.33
